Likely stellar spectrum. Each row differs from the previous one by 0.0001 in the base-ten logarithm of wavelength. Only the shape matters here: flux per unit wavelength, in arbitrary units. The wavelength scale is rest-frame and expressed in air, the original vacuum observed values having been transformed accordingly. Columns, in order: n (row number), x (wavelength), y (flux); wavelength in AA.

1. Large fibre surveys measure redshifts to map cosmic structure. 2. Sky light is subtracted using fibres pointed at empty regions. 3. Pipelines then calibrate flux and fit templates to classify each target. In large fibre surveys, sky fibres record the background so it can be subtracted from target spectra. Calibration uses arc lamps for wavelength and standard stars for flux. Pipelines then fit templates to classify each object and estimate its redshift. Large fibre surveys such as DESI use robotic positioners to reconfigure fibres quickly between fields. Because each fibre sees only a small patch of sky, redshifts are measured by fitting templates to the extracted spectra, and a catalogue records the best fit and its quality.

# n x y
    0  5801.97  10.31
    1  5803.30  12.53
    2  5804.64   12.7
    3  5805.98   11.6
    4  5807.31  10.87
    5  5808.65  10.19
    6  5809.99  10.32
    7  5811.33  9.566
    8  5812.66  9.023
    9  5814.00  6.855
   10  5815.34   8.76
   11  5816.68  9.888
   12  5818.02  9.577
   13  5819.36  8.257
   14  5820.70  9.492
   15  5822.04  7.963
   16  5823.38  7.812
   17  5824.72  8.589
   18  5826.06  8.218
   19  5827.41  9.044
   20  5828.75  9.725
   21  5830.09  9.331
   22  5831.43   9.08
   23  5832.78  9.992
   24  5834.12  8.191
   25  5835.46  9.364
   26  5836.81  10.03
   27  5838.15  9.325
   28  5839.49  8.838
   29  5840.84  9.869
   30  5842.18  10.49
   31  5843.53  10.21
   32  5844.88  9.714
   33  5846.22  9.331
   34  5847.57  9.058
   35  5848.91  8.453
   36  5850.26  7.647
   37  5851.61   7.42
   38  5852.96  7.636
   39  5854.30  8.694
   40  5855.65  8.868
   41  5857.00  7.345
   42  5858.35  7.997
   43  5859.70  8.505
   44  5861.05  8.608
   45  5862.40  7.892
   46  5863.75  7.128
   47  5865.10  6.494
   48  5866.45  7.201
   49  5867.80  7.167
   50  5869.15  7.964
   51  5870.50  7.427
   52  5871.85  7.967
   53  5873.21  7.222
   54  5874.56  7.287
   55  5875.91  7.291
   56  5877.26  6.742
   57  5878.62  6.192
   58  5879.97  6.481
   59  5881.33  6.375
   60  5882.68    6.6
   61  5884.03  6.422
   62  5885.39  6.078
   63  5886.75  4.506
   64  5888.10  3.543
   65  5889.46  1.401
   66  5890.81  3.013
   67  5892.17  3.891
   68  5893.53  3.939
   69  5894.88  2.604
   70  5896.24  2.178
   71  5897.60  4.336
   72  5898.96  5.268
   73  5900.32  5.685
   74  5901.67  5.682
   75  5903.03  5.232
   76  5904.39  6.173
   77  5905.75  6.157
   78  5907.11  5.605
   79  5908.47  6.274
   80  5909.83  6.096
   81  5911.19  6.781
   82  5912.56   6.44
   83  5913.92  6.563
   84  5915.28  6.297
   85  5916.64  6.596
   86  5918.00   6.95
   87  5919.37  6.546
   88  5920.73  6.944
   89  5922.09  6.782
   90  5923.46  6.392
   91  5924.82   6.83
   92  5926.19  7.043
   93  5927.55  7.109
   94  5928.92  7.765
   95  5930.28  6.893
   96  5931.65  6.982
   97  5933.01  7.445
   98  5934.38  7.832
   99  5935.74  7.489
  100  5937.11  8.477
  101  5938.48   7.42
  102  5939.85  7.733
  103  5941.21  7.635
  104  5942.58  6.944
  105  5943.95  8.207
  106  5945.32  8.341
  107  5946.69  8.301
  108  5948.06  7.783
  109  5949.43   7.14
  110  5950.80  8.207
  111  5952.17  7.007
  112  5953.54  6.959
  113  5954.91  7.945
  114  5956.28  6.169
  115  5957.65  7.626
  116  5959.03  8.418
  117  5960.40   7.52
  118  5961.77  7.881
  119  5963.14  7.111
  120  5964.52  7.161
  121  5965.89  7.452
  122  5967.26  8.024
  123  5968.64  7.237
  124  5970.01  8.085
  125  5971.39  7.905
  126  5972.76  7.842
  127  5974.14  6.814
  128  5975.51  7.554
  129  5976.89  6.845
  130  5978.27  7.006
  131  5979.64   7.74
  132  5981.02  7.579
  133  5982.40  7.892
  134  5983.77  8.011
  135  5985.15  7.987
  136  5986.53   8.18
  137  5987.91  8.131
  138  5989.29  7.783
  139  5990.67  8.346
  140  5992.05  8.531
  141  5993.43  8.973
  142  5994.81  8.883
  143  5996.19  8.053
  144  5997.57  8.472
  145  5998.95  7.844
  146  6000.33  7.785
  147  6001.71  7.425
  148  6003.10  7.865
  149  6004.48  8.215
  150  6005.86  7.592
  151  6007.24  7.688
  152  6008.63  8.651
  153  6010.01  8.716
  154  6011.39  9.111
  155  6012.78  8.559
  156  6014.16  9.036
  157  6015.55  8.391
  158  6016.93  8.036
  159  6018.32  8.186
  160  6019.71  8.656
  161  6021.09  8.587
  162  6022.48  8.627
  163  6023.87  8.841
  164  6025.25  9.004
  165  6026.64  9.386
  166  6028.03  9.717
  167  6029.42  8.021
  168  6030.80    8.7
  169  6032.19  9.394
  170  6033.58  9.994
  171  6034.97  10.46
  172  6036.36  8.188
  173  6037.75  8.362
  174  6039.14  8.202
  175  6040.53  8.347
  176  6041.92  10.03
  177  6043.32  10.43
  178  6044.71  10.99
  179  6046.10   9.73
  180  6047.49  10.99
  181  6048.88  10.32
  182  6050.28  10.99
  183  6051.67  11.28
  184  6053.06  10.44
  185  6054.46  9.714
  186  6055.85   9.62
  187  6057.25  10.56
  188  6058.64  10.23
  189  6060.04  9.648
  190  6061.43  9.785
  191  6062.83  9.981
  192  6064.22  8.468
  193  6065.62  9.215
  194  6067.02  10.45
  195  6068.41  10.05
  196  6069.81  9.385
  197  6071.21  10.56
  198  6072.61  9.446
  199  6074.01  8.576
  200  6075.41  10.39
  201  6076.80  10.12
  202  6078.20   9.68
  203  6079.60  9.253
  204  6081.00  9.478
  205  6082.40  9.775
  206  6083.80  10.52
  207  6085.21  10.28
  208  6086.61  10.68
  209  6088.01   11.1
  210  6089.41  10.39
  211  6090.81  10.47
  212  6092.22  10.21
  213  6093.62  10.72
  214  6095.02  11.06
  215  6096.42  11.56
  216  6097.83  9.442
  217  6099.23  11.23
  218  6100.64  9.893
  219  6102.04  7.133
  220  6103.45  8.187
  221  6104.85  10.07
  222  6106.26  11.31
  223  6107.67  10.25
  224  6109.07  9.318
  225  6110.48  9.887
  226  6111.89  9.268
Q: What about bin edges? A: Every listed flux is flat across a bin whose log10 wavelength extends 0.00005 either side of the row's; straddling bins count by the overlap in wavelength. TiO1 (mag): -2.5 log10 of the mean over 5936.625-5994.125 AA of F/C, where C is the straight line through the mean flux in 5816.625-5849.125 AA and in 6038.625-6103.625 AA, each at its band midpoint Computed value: 0.243 mag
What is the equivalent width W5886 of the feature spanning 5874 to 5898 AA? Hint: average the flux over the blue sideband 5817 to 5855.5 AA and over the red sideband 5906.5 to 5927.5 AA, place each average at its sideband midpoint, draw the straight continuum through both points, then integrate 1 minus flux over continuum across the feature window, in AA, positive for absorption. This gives 8.3 AA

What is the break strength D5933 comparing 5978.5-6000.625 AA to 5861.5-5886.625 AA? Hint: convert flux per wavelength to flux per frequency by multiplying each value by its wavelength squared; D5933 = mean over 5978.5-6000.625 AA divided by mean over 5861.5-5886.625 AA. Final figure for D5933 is 1.21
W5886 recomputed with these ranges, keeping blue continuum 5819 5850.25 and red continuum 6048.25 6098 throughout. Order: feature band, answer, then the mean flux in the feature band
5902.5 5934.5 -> 9.57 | 6.64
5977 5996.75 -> 3.47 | 8.04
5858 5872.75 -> 2.55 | 7.65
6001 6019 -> 2.90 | 8.27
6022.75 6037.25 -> 1.15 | 9.15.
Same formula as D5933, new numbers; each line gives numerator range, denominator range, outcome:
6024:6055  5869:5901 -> 1.89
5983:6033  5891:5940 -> 1.40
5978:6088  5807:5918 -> 1.31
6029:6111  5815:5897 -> 1.41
